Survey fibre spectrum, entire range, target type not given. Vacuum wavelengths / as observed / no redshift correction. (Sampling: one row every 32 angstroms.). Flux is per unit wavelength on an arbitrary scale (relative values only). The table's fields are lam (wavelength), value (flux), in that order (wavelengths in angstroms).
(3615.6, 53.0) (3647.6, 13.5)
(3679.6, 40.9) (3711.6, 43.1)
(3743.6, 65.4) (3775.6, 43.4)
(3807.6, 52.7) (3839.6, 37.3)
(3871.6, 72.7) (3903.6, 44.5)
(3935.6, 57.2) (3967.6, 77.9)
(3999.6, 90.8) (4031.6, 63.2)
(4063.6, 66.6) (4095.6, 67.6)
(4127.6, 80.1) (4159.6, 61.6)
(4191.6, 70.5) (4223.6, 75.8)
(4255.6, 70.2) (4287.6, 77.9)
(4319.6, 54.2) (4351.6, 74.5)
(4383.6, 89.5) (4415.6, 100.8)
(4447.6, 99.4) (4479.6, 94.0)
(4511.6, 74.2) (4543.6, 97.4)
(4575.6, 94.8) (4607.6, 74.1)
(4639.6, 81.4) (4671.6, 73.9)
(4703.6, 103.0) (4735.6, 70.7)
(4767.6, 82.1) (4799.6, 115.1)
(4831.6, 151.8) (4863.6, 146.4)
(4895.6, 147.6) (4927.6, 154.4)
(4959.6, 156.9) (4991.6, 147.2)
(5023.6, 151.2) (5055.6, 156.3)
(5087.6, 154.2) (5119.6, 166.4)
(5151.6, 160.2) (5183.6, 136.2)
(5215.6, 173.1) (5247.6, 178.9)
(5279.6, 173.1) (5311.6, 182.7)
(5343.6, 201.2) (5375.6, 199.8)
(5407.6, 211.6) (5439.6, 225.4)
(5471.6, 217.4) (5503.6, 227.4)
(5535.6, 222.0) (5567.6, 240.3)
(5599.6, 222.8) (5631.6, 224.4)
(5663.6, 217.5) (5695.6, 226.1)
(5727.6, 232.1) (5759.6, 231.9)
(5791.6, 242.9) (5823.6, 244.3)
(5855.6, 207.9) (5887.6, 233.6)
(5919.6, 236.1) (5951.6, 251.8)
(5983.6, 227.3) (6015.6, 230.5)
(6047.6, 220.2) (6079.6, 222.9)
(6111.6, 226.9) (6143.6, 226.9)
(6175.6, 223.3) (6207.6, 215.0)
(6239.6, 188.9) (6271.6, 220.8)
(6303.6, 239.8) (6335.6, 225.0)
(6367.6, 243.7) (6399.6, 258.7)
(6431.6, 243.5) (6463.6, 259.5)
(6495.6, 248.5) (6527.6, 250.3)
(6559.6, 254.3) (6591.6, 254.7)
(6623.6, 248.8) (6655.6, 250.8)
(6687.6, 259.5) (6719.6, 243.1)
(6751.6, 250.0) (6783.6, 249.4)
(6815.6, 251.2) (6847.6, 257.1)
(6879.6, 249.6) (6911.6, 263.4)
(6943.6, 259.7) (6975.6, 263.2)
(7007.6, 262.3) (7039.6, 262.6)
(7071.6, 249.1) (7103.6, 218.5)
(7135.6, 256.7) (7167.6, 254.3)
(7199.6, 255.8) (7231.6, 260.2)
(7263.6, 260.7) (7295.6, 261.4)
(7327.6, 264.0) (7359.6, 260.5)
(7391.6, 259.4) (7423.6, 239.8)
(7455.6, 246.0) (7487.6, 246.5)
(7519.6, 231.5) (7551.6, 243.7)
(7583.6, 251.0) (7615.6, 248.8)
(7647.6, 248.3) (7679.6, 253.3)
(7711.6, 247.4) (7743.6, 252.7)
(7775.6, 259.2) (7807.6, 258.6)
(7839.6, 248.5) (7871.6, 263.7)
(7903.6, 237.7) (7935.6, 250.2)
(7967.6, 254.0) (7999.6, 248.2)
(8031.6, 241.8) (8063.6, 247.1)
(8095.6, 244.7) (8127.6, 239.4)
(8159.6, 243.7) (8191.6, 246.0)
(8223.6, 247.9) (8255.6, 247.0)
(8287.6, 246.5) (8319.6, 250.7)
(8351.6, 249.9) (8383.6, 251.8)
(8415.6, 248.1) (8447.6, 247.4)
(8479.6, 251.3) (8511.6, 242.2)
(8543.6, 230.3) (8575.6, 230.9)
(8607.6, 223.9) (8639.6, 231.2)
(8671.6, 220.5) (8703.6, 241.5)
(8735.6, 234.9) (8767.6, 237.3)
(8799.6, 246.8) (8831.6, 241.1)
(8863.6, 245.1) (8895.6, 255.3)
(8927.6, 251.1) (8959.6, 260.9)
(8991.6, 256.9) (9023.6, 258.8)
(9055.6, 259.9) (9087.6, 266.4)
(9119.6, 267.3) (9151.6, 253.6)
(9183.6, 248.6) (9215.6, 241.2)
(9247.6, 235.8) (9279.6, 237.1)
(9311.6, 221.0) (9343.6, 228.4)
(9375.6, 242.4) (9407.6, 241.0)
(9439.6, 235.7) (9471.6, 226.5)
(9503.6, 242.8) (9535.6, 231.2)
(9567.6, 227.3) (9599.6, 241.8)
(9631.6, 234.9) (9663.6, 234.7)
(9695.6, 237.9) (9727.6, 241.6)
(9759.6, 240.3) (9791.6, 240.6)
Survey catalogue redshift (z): 0.204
